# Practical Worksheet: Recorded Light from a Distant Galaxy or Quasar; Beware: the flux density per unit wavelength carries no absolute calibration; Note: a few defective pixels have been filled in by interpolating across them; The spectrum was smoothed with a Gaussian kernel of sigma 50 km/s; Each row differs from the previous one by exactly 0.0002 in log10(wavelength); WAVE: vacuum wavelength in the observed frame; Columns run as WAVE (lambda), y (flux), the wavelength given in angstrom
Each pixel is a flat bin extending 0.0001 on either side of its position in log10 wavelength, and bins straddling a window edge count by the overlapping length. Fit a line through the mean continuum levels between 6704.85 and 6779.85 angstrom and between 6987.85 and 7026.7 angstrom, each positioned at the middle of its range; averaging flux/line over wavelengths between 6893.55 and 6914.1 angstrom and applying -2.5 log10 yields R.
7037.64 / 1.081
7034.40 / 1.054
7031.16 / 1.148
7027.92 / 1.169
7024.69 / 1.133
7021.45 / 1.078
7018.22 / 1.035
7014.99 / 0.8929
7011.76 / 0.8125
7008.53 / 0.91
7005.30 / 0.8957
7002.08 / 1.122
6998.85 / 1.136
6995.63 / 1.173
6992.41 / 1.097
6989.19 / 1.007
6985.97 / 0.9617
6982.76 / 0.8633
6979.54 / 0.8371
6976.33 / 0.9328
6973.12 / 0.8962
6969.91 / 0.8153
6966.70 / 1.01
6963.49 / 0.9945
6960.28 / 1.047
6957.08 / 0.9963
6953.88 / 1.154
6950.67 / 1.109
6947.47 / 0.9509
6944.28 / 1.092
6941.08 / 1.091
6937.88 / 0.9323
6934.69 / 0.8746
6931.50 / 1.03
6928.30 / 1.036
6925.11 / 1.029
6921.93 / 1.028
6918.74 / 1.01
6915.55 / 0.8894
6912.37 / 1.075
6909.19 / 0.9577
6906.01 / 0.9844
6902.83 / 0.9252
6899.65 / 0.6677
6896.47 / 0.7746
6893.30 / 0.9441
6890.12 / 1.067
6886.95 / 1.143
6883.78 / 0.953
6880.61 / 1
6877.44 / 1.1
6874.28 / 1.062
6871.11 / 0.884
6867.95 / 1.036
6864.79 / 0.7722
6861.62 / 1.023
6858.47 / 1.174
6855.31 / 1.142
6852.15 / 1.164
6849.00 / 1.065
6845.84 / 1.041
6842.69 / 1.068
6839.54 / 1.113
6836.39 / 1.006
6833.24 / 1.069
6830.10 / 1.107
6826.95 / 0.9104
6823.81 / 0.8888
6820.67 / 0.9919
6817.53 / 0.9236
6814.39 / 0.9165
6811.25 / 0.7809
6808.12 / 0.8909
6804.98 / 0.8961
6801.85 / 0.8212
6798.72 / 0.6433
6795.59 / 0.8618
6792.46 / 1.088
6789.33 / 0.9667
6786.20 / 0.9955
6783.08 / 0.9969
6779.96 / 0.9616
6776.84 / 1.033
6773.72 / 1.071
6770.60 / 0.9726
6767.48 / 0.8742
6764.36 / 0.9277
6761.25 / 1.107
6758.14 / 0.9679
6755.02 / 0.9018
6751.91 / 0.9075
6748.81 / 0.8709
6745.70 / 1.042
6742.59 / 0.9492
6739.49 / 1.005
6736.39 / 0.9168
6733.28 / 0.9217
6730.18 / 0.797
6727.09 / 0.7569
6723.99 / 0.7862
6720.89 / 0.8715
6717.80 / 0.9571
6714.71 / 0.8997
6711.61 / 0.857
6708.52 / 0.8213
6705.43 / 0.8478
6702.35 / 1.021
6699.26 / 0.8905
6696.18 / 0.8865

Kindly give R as 0.10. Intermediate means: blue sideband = 0.921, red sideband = 1.03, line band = 0.901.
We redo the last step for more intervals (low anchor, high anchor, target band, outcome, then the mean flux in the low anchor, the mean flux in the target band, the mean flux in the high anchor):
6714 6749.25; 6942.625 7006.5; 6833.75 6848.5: -0.12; 0.899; 1.06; 1.01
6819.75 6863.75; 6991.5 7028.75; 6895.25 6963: 0.06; 1.05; 0.985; 1.03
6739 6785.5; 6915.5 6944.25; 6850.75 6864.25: -0.11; 0.972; 1.1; 1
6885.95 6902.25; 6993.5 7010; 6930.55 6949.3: -0.03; 0.911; 0.996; 1.05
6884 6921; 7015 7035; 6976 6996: 0.08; 0.95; 0.973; 1.09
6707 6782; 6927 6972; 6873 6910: 0.02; 0.925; 0.964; 1.01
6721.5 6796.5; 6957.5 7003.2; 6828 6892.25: -0.09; 0.945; 1.05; 0.991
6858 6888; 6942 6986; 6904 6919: 0.02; 1.01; 0.979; 0.978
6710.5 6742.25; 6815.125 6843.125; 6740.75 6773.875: -0.05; 0.88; 0.959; 1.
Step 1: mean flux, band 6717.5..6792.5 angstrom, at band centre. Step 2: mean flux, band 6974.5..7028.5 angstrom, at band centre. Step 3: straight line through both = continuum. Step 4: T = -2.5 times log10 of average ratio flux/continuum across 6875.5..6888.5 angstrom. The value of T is -0.08 mag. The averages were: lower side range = 0.943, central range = 1.05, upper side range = 1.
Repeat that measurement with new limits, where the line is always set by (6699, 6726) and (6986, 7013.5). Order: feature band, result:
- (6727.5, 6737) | 0.037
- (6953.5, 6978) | 0.030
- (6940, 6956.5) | -0.087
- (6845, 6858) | -0.176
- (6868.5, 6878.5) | -0.063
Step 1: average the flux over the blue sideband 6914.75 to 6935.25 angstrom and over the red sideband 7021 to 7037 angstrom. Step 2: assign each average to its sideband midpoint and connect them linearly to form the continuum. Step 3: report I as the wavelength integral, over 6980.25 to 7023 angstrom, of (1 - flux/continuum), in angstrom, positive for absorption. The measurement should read 3.5 angstrom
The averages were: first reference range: 0.994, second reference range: 1.12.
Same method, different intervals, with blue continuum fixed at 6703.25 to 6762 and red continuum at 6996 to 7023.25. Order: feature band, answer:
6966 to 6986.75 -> 1.9 angstrom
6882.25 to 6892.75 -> -1.0 angstrom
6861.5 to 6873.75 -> 0.2 angstrom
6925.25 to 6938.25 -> -0.1 angstrom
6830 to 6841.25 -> -1.6 angstrom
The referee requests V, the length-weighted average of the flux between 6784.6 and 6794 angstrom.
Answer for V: 1.02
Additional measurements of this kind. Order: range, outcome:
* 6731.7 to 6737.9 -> 0.917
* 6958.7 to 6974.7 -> 0.952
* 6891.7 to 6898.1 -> 0.858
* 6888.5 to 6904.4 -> 0.876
